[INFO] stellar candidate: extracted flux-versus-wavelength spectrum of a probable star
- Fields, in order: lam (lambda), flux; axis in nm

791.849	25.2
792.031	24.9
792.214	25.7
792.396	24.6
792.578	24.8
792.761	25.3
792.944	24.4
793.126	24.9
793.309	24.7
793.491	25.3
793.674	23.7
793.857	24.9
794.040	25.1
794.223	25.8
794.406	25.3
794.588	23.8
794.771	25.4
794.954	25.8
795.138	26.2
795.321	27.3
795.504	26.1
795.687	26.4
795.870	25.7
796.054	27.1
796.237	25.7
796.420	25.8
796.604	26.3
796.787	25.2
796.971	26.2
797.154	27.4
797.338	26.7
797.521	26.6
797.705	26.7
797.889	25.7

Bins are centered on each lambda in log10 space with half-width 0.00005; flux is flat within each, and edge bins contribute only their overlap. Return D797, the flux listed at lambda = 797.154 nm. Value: 27.4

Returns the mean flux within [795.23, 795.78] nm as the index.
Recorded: 26.6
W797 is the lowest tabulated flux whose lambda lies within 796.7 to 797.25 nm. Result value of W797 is 25.2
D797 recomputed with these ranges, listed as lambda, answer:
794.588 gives 23.8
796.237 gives 25.7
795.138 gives 26.2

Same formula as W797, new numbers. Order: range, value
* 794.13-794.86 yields 23.8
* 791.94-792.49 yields 24.6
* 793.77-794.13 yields 24.9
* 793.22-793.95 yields 23.7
